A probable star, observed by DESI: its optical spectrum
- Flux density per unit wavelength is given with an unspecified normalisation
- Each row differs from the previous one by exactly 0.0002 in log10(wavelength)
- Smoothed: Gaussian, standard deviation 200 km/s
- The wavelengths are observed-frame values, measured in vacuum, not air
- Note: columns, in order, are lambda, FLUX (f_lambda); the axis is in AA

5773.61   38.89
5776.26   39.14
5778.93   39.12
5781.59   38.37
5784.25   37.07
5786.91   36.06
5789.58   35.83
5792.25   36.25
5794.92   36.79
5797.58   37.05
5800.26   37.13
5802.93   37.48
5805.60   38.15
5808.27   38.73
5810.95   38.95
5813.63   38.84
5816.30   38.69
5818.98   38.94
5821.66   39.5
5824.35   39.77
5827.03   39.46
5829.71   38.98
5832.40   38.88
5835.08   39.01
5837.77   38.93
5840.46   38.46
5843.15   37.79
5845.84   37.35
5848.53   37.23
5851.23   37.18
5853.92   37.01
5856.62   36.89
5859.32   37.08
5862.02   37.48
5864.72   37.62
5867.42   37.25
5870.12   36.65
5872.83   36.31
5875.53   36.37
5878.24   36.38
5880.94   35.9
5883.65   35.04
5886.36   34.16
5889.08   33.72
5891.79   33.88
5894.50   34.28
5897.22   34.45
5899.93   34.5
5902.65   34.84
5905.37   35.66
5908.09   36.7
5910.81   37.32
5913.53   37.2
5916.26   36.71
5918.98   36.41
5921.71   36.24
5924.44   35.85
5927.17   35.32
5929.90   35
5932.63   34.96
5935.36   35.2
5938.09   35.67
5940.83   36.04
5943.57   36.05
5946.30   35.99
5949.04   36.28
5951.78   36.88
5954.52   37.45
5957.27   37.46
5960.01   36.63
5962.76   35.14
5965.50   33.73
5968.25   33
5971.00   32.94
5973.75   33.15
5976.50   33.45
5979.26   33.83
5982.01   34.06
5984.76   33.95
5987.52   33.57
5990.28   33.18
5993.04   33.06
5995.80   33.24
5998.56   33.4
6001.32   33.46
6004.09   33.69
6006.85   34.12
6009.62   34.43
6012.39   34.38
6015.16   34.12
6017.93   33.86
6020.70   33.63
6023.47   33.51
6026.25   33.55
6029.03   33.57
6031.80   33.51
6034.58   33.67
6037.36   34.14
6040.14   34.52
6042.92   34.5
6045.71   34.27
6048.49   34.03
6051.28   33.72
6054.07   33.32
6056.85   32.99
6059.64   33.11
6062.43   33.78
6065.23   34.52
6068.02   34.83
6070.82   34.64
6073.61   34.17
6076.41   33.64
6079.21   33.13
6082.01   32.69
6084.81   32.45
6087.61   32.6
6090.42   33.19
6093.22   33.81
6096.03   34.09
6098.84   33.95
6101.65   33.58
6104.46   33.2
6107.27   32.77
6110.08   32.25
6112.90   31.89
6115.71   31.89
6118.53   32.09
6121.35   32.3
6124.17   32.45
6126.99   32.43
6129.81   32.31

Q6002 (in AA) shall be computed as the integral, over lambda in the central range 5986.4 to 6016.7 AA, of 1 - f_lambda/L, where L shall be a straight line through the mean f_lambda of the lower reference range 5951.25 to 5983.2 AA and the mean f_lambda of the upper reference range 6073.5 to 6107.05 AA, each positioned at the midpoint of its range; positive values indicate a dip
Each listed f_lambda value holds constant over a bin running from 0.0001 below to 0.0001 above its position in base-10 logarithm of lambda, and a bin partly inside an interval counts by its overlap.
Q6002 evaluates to 0.6 AA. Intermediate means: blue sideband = 34.8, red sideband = 33.3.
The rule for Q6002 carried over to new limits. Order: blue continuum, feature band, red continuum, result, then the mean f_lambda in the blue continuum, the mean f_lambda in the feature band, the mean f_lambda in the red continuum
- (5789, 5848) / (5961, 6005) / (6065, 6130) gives 2.0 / 38.2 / 33.6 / 33.1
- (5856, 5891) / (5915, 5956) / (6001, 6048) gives -0.9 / 36.2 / 36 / 33.9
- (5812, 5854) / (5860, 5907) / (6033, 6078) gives 2.4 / 38.6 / 35.6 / 34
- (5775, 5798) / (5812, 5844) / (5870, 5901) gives -2.3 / 37.3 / 39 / 35.1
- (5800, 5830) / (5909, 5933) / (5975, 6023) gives -0.2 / 38.8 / 36.2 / 33.7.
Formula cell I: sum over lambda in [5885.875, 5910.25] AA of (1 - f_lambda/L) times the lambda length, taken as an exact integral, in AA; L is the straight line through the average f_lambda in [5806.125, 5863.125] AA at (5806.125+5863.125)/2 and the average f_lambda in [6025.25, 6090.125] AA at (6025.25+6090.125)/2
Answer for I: 1.5 AA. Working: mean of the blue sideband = 38.3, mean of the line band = 34.8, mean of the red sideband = 33.7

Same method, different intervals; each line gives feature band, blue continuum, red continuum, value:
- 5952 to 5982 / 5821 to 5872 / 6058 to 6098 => 0.8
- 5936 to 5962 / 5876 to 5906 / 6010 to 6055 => -1.5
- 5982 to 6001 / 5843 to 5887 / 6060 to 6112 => 0.8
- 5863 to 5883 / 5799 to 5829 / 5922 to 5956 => 0.4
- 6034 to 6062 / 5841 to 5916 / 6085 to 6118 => -0.1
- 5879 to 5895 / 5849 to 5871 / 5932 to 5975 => 0.9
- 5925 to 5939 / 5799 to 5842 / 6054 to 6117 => 0.5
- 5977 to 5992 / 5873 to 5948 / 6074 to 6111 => 0.4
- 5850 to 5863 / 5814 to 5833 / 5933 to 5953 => 0.4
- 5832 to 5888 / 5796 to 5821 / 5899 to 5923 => 0.3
